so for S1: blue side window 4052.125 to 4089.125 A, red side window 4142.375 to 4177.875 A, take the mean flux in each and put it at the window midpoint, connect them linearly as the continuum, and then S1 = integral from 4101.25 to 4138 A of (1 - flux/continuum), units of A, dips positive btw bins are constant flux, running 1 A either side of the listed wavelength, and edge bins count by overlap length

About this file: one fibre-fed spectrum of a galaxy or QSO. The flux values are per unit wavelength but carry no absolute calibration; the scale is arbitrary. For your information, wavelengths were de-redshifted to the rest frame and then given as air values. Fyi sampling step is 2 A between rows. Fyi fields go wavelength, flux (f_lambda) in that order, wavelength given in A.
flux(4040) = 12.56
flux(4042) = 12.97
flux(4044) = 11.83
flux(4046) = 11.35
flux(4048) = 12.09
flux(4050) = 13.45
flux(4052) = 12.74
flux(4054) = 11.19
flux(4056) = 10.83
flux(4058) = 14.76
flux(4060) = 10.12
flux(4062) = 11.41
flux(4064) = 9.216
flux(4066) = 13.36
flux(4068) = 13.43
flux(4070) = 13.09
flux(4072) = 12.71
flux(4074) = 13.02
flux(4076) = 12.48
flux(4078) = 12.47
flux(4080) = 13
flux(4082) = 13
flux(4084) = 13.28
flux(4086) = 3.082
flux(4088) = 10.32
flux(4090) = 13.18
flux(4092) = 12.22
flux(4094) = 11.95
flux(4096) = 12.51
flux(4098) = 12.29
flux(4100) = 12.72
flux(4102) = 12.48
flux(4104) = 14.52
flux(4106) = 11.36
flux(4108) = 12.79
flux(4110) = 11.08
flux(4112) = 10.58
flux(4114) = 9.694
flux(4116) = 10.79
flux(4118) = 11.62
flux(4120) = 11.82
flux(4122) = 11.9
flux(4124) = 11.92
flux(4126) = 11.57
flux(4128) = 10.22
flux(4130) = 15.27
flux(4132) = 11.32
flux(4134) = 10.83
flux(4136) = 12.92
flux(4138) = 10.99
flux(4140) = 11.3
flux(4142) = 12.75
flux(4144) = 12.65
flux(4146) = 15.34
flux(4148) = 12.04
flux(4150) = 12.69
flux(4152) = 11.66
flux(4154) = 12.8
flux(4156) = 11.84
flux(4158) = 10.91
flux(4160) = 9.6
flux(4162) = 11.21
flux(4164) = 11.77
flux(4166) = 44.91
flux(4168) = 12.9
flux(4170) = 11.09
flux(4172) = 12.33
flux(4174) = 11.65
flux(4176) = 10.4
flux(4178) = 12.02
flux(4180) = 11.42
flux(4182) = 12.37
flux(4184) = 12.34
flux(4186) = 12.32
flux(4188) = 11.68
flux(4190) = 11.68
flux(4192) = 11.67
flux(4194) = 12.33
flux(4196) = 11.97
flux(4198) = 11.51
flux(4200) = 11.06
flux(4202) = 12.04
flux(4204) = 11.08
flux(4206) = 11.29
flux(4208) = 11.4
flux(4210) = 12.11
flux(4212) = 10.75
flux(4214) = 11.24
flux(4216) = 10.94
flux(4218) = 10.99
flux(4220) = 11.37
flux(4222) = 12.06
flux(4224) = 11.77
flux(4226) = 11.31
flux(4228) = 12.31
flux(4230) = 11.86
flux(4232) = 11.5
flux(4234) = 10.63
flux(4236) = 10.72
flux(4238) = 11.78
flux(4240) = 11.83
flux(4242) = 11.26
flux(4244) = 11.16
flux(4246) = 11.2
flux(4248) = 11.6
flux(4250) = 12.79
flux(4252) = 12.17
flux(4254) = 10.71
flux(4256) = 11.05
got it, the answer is 3.07 A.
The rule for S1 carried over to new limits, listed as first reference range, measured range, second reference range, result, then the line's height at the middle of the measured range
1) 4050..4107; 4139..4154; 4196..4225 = -1.17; 11.7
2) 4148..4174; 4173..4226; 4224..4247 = 4.95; 12.8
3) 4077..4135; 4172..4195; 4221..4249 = -0.48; 11.6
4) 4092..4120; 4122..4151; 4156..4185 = 1.27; 12.8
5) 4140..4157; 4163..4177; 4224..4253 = -4.56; 12.4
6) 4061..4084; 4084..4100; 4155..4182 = 2.17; 12.8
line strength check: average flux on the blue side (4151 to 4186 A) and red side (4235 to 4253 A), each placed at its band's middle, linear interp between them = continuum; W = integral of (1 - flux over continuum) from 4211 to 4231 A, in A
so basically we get 1.2 A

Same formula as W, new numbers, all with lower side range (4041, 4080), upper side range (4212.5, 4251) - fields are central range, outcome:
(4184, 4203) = -0.3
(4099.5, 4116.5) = 0.4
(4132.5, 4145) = 0.0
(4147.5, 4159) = -0.1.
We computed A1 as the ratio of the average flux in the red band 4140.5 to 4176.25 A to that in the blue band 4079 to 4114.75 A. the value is 1.18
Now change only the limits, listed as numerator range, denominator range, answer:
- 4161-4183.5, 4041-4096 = 1.23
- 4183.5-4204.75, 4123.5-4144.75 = 0.98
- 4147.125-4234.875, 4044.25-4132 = 1.04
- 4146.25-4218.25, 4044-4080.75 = 1.03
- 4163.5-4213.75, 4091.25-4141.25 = 1.10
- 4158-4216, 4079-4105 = 1.07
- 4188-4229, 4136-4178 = 0.86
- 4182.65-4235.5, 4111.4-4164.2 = 0.98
